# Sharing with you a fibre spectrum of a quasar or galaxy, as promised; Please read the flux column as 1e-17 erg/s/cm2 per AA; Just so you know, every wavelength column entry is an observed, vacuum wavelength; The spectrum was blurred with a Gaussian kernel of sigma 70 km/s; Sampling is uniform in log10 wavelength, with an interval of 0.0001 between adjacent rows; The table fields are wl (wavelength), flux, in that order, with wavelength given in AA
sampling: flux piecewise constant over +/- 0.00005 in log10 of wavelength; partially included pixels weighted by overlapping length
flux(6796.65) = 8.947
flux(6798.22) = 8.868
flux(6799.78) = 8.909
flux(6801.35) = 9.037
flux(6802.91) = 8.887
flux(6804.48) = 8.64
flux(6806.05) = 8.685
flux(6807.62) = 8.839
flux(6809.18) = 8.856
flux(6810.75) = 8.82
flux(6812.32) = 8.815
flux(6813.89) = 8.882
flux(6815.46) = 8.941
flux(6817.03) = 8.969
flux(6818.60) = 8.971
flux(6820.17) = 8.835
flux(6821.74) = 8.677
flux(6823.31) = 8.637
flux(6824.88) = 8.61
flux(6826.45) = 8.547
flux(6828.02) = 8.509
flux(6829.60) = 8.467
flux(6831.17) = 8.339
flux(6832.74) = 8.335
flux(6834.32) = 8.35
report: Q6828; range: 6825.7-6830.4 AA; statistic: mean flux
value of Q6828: 8.5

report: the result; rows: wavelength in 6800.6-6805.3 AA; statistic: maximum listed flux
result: 9.037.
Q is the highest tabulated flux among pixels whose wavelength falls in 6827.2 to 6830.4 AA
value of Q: 8.509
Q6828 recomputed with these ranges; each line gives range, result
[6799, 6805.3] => 8.87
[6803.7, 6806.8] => 8.65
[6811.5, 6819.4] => 8.91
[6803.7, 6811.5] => 8.77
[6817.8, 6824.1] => 8.78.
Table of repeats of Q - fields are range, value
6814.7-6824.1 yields 8.971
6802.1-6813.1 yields 8.887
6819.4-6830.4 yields 8.835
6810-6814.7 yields 8.882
